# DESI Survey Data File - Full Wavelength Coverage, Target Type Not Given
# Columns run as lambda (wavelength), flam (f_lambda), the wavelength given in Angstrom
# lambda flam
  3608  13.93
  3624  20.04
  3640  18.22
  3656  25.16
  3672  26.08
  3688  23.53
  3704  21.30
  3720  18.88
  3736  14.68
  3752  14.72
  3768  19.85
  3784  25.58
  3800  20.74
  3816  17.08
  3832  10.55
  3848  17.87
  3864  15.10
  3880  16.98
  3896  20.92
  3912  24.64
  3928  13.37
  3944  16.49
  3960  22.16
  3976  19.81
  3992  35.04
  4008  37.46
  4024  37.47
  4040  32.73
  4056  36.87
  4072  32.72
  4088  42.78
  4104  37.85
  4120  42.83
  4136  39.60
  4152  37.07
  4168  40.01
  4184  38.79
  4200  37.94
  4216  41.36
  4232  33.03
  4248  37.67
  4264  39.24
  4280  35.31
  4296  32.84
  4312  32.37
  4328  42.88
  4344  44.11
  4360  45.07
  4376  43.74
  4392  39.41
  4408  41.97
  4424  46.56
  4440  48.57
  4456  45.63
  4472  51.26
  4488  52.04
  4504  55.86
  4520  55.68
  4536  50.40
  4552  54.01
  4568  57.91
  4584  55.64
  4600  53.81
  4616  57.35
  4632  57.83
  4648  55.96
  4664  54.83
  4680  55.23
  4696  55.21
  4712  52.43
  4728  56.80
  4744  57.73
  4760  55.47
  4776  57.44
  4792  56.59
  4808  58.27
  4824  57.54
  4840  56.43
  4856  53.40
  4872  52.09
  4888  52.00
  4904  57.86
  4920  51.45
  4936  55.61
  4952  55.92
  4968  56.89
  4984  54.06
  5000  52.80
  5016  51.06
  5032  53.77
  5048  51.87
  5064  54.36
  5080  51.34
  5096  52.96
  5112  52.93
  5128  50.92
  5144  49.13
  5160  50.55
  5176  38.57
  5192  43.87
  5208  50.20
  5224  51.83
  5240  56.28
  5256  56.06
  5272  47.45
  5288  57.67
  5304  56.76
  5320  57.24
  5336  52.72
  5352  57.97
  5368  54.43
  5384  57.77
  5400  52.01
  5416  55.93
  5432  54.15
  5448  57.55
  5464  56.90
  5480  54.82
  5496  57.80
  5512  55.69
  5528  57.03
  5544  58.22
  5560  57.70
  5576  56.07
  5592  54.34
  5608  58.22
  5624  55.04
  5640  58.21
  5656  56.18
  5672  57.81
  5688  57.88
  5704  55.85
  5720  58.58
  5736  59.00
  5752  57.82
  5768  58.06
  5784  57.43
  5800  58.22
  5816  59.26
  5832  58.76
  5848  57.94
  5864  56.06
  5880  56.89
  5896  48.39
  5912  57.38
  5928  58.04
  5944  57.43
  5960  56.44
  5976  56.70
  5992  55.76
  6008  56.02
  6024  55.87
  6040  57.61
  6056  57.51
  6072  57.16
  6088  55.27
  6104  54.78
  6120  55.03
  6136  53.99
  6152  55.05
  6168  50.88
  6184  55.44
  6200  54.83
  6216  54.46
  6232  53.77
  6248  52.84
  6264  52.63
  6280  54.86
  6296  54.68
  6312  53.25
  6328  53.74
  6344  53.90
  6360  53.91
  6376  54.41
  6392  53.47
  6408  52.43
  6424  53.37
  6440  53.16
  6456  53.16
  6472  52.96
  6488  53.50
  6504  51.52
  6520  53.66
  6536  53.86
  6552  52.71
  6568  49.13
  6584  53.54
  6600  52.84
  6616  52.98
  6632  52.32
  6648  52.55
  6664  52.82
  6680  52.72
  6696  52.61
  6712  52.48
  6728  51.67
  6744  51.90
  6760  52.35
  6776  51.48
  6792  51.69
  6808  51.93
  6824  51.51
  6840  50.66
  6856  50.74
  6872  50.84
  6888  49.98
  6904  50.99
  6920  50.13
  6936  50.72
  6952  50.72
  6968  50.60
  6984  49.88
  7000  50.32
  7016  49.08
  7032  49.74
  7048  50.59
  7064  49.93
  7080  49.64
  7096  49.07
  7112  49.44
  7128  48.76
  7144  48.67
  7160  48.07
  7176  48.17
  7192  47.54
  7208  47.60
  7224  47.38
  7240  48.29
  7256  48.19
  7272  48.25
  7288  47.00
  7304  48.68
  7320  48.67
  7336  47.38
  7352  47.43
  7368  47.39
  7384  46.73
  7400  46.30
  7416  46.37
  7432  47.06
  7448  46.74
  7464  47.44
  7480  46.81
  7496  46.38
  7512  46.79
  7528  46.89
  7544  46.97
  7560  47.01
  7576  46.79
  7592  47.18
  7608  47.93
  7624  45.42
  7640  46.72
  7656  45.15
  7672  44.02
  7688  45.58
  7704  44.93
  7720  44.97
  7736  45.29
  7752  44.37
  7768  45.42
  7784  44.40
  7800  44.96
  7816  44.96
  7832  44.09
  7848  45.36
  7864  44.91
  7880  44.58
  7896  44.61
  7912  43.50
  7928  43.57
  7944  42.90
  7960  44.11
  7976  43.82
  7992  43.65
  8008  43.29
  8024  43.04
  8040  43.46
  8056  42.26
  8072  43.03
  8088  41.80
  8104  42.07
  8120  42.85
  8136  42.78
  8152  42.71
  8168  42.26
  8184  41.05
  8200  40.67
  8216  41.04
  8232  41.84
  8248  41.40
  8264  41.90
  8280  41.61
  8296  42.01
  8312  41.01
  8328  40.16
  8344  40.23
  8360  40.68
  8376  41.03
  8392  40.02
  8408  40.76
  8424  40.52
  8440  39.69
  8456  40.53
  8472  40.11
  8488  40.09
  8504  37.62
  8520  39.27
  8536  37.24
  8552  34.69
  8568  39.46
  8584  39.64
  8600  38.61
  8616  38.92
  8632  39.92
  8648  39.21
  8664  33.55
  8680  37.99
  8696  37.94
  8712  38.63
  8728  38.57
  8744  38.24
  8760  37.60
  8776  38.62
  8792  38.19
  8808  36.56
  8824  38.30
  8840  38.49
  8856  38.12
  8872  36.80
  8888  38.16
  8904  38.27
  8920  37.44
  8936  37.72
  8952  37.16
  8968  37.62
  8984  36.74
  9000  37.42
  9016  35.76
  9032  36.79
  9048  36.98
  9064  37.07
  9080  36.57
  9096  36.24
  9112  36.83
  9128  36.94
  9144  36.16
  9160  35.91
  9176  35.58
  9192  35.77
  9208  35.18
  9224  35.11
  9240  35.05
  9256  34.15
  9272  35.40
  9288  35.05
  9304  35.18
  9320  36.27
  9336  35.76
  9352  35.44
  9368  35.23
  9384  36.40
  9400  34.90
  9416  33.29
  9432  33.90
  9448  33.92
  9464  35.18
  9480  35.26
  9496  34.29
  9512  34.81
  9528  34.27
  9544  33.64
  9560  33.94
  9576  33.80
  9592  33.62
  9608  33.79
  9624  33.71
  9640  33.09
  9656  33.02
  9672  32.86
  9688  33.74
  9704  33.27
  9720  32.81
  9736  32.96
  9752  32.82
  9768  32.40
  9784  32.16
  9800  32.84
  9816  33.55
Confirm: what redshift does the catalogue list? 0.00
